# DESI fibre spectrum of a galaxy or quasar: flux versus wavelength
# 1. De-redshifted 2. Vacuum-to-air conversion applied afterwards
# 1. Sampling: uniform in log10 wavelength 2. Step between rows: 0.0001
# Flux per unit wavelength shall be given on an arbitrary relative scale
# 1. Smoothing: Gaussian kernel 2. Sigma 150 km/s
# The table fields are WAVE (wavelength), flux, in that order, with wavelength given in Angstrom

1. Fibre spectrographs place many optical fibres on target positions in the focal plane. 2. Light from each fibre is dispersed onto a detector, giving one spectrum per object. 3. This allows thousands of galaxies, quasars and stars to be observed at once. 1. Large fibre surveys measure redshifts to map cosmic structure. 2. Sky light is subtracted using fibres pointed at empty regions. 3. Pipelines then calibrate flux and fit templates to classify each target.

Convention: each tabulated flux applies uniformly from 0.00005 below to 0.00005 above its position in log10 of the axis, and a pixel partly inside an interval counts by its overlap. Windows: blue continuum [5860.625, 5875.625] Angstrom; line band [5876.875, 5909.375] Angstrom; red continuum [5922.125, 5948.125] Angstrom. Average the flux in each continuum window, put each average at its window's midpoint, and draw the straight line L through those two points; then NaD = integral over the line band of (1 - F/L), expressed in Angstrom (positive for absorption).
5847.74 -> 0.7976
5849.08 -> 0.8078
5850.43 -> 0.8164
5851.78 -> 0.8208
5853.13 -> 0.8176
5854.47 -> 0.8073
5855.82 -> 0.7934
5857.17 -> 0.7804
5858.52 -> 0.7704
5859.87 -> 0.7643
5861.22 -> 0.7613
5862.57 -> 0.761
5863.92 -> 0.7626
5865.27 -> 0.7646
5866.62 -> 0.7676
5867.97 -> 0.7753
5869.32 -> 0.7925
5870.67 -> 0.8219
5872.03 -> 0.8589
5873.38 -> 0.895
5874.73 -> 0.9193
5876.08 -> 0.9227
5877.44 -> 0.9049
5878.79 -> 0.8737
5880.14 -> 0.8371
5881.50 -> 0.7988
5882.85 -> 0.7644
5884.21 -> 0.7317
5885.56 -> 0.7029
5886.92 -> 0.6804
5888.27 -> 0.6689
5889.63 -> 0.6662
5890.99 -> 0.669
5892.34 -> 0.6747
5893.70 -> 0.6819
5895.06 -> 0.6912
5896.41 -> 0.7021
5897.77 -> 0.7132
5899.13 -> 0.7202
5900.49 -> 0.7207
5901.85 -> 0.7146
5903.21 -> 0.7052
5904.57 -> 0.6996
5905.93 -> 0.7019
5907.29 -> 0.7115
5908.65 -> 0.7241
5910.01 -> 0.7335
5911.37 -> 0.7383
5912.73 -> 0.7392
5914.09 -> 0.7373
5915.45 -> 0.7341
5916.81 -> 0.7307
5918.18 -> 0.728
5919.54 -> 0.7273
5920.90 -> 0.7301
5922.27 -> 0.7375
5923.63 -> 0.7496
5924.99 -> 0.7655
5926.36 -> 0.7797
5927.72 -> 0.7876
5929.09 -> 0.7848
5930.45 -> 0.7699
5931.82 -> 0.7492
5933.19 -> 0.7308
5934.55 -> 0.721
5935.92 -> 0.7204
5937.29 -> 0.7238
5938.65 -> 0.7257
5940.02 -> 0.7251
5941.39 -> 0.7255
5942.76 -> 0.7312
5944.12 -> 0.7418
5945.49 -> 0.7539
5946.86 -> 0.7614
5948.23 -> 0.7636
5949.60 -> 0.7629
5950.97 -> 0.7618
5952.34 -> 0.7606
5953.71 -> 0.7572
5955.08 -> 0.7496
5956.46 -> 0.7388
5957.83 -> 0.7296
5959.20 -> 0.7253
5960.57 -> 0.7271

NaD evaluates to 2.5 Angstrom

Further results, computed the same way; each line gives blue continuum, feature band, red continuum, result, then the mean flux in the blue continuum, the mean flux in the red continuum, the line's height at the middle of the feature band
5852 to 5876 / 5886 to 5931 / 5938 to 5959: 2.98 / 0.804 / 0.745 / 0.773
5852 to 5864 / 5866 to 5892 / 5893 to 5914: -1.36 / 0.782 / 0.714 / 0.751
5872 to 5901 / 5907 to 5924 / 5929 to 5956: 0.46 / 0.762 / 0.745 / 0.753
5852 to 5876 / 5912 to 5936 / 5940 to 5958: 0.58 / 0.804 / 0.749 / 0.765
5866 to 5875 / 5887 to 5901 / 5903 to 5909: 1.09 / 0.83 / 0.708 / 0.749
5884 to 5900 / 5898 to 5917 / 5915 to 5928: -0.05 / 0.691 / 0.746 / 0.72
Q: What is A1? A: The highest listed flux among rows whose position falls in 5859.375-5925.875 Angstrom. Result 0.9227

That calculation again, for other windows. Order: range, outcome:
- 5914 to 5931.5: 0.7876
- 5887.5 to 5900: 0.7202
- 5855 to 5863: 0.7934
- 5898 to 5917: 0.7392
